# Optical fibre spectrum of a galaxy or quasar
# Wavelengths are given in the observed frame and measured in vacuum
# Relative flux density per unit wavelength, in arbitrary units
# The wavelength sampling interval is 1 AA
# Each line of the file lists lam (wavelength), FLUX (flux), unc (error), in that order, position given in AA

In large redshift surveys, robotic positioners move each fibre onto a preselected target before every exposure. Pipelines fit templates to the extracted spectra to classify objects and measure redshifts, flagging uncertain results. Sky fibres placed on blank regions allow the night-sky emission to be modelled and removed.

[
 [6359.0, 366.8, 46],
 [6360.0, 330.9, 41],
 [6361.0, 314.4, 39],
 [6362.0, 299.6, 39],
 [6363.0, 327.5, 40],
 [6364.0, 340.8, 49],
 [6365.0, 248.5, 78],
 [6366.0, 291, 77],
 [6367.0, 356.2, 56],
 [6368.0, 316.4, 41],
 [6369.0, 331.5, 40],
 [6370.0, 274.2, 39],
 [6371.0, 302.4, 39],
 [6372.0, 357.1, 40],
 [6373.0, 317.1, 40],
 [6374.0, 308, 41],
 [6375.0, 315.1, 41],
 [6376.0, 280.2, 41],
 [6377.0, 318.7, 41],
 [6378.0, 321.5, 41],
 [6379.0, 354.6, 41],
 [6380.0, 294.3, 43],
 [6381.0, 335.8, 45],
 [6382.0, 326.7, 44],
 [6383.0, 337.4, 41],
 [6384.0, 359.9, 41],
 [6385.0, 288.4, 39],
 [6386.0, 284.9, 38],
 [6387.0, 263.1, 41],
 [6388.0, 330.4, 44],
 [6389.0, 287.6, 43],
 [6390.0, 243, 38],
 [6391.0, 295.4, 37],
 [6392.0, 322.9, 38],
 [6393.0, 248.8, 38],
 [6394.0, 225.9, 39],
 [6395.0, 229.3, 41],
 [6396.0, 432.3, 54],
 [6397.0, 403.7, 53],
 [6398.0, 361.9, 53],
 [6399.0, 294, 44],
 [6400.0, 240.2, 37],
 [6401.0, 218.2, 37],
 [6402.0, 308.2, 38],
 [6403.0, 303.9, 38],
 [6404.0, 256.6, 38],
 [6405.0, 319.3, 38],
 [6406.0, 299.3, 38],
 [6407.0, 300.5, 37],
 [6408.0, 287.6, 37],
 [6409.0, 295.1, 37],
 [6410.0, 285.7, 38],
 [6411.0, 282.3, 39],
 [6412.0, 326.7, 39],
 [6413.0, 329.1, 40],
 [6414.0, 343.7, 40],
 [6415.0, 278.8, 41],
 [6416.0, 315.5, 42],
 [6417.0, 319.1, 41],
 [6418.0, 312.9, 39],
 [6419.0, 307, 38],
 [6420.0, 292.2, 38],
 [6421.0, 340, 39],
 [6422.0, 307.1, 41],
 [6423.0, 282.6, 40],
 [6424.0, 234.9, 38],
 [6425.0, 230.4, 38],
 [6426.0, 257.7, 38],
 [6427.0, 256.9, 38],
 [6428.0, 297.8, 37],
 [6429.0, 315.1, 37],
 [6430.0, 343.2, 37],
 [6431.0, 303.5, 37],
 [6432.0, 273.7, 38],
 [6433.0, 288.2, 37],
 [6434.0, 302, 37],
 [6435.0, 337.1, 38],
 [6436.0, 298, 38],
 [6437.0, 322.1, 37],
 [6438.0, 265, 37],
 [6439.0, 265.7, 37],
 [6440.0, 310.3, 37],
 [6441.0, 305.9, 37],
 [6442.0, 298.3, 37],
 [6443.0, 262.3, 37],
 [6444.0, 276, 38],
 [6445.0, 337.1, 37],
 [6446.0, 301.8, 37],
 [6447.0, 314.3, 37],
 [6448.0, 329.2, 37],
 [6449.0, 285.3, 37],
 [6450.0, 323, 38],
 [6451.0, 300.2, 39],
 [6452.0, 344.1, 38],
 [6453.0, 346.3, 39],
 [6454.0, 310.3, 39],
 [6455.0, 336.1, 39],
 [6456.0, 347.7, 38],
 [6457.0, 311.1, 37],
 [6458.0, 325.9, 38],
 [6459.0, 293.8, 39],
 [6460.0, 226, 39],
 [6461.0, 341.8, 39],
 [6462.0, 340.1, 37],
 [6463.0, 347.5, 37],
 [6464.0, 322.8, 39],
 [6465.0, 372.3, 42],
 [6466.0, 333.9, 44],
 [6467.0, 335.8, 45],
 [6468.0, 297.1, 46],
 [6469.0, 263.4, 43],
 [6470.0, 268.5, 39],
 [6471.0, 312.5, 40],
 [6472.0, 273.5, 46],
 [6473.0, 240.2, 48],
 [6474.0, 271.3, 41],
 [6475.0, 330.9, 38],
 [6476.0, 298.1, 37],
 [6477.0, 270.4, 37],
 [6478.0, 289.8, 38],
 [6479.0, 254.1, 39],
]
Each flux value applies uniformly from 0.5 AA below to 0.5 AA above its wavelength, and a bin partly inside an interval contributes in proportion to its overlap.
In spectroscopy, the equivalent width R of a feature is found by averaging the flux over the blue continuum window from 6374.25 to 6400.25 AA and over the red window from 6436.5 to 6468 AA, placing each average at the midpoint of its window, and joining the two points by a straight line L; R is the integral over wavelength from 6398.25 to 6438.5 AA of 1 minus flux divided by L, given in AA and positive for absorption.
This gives 2.1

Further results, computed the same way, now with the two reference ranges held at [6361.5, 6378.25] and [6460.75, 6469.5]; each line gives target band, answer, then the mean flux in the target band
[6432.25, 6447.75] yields 1.2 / 299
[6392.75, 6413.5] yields 1.3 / 298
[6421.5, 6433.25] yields 1.4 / 282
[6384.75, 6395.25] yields 1.3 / 275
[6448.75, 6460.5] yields 0.5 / 313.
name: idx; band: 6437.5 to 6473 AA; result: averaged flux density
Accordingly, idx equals 308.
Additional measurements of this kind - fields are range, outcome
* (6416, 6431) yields 294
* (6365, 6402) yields 307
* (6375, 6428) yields 300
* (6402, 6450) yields 298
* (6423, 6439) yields 287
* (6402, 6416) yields 301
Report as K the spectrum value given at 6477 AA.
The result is 270.4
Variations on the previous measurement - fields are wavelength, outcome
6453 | 346.3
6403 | 303.9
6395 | 229.3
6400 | 240.2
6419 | 307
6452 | 344.1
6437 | 322.1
